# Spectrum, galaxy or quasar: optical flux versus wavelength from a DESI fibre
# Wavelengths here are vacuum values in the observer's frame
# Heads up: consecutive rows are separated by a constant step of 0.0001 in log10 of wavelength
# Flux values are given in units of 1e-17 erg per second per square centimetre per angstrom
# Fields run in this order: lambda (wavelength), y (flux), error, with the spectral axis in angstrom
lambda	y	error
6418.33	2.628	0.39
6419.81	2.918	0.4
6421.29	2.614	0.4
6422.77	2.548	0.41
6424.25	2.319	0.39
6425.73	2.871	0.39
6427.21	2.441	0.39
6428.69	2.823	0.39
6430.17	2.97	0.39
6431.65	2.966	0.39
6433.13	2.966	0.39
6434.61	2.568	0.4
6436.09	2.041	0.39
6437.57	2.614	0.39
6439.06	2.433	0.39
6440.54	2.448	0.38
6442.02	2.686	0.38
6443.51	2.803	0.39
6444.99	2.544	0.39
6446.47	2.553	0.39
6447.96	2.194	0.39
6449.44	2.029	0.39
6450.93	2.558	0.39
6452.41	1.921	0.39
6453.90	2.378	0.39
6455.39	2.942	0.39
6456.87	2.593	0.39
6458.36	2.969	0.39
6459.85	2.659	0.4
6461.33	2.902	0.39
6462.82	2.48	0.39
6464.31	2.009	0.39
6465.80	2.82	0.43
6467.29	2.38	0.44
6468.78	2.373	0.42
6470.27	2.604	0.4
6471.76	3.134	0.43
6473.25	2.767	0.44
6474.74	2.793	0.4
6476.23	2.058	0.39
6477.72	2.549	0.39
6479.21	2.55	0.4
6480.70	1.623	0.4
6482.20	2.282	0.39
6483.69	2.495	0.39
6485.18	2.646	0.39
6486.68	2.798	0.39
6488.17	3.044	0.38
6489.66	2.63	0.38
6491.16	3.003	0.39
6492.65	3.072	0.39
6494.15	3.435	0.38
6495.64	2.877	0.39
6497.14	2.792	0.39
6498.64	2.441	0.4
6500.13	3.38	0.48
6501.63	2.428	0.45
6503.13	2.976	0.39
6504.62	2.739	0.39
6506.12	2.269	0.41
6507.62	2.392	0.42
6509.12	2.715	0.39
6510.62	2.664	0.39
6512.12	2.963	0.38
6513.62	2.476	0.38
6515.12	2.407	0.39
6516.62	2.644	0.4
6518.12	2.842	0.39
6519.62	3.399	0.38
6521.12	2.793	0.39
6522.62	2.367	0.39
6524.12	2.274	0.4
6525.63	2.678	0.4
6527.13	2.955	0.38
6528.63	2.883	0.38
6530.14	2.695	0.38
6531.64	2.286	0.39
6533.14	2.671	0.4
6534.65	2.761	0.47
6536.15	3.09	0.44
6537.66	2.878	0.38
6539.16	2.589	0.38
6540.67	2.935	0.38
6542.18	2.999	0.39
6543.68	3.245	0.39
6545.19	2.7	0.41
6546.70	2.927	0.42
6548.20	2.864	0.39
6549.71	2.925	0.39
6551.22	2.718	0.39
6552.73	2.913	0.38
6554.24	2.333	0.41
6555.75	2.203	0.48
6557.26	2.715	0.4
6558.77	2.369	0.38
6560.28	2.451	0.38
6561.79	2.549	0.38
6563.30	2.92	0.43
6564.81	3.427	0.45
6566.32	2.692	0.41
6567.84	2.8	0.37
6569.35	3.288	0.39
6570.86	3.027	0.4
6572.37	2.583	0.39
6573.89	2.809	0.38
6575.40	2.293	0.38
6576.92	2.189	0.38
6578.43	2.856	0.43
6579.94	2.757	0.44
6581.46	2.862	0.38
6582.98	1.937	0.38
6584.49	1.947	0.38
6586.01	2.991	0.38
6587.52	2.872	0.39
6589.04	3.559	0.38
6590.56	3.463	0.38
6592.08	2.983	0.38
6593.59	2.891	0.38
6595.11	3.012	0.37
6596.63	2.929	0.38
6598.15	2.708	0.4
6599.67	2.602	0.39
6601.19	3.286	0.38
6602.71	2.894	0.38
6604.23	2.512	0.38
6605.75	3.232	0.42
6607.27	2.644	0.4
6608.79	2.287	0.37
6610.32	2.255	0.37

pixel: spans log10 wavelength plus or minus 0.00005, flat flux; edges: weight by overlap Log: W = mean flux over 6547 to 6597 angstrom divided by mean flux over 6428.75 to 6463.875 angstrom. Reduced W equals 1.07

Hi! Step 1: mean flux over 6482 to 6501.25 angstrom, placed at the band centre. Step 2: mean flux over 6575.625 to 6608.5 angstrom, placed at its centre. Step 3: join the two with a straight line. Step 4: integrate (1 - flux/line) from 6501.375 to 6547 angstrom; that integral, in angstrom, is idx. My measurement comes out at 1.6 angstrom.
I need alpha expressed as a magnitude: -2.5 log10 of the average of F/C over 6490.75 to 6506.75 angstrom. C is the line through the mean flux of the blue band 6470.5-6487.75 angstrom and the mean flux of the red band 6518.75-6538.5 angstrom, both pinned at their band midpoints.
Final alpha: -0.10 mag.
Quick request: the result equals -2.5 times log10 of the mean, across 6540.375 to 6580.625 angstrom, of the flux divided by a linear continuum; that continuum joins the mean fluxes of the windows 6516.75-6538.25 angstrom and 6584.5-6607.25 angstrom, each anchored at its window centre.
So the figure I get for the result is 0.034 mag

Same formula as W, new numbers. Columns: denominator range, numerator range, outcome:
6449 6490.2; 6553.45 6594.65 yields 1.08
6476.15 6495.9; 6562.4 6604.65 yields 1.06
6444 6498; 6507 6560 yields 1.05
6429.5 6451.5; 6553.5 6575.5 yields 1.06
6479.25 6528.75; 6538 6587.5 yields 1.00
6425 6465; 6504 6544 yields 1.06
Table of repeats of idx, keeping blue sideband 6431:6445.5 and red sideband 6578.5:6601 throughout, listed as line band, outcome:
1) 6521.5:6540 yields 0.4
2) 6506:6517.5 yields 0.6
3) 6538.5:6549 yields -0.5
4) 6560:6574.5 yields -0.3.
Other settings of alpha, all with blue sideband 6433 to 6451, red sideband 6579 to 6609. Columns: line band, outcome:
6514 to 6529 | -0.022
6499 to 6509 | -0.028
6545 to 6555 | -0.018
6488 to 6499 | -0.128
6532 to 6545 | -0.066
